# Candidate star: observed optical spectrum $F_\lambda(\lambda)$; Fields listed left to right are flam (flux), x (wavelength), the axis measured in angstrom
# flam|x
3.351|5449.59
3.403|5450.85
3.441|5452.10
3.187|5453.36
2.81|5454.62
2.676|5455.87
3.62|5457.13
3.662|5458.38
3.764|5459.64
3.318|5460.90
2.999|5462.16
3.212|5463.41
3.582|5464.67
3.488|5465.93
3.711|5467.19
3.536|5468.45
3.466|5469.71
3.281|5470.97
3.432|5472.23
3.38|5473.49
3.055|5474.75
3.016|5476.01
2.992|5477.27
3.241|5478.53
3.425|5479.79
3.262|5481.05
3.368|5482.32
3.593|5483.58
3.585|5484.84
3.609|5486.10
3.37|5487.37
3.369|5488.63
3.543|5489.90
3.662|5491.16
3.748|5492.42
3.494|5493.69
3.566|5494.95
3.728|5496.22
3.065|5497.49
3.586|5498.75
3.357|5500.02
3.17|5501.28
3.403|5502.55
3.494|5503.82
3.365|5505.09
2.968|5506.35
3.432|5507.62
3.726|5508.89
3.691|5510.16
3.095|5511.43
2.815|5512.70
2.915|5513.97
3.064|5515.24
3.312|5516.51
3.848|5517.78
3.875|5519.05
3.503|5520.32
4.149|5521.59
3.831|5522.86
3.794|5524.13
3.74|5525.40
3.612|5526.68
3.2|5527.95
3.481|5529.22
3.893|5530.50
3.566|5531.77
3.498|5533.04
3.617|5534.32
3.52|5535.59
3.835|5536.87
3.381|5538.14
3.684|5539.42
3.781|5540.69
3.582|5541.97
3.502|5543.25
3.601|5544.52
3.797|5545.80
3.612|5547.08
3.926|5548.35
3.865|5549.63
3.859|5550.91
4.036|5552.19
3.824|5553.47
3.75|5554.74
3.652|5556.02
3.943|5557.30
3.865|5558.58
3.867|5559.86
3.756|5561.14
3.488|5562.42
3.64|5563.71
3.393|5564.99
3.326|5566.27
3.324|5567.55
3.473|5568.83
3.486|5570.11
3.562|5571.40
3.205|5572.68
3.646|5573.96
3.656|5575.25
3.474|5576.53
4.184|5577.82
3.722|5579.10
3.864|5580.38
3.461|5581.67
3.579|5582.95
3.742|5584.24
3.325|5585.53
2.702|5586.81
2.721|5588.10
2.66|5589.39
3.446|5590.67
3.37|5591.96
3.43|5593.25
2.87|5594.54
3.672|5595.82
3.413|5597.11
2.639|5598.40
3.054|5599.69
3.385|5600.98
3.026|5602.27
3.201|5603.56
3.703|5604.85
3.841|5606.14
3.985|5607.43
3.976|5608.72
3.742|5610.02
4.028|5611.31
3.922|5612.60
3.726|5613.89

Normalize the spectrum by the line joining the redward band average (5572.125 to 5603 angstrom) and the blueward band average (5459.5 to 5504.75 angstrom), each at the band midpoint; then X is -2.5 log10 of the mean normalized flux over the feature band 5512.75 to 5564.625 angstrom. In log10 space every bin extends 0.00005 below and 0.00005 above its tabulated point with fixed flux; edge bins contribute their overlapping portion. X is -0.09 mag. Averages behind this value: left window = 3.41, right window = 3.34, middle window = 3.66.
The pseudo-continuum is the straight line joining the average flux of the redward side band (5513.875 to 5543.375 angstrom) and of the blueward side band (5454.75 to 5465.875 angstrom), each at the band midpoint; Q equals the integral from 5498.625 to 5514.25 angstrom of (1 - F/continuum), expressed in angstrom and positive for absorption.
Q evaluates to 0.9 angstrom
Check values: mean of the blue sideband 3.34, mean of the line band 3.31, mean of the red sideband 3.6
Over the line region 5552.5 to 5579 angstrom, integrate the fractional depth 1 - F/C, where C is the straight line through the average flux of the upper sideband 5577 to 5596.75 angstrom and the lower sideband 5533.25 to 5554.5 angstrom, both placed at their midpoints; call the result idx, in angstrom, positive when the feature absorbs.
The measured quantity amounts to -0.7 angstrom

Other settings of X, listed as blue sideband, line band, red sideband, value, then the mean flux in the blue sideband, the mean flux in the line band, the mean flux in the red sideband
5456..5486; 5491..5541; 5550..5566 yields 0.02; 3.38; 3.51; 3.75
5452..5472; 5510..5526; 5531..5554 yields 0.03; 3.36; 3.51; 3.69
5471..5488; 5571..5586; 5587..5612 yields -0.08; 3.33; 3.62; 3.37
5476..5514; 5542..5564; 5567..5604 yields -0.12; 3.39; 3.76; 3.36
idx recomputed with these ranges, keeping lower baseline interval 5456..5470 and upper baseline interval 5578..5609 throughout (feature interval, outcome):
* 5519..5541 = -1.6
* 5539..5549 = -0.8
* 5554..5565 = -1.1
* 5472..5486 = 0.5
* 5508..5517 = 0.5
